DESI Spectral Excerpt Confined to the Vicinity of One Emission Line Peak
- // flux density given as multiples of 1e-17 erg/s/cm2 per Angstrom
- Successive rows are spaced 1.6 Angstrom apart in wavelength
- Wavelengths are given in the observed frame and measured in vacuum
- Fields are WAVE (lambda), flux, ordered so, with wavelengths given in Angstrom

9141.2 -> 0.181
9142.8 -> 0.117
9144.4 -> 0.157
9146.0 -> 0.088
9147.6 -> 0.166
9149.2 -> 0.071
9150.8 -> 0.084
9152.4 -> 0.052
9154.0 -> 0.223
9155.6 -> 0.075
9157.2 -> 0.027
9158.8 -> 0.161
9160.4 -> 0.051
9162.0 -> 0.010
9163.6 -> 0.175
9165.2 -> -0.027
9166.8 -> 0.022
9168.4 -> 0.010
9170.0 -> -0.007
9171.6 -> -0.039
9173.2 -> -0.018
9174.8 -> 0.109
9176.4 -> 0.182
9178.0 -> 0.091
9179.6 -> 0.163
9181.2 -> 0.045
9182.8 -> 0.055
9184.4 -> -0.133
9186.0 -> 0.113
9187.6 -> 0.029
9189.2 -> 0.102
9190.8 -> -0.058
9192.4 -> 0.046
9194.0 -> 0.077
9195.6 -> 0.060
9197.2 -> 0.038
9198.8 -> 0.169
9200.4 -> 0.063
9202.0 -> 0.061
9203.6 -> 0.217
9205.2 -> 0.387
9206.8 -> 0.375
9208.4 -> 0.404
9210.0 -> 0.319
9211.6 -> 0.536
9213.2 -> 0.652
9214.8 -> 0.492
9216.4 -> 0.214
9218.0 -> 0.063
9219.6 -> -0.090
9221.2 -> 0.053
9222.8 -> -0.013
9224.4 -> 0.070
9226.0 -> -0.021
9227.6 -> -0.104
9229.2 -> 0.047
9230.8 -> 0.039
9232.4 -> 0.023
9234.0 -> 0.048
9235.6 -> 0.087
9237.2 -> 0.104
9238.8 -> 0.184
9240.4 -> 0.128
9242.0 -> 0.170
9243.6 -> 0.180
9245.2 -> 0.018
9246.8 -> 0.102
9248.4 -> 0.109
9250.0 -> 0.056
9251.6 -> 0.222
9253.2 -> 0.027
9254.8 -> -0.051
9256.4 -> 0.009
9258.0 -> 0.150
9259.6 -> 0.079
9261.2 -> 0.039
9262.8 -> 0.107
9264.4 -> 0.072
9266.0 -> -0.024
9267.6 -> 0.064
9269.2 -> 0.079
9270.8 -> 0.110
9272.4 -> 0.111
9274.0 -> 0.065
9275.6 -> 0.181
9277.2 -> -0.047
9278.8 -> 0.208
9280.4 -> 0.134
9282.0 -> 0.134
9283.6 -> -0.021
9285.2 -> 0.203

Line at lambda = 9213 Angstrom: [O II]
